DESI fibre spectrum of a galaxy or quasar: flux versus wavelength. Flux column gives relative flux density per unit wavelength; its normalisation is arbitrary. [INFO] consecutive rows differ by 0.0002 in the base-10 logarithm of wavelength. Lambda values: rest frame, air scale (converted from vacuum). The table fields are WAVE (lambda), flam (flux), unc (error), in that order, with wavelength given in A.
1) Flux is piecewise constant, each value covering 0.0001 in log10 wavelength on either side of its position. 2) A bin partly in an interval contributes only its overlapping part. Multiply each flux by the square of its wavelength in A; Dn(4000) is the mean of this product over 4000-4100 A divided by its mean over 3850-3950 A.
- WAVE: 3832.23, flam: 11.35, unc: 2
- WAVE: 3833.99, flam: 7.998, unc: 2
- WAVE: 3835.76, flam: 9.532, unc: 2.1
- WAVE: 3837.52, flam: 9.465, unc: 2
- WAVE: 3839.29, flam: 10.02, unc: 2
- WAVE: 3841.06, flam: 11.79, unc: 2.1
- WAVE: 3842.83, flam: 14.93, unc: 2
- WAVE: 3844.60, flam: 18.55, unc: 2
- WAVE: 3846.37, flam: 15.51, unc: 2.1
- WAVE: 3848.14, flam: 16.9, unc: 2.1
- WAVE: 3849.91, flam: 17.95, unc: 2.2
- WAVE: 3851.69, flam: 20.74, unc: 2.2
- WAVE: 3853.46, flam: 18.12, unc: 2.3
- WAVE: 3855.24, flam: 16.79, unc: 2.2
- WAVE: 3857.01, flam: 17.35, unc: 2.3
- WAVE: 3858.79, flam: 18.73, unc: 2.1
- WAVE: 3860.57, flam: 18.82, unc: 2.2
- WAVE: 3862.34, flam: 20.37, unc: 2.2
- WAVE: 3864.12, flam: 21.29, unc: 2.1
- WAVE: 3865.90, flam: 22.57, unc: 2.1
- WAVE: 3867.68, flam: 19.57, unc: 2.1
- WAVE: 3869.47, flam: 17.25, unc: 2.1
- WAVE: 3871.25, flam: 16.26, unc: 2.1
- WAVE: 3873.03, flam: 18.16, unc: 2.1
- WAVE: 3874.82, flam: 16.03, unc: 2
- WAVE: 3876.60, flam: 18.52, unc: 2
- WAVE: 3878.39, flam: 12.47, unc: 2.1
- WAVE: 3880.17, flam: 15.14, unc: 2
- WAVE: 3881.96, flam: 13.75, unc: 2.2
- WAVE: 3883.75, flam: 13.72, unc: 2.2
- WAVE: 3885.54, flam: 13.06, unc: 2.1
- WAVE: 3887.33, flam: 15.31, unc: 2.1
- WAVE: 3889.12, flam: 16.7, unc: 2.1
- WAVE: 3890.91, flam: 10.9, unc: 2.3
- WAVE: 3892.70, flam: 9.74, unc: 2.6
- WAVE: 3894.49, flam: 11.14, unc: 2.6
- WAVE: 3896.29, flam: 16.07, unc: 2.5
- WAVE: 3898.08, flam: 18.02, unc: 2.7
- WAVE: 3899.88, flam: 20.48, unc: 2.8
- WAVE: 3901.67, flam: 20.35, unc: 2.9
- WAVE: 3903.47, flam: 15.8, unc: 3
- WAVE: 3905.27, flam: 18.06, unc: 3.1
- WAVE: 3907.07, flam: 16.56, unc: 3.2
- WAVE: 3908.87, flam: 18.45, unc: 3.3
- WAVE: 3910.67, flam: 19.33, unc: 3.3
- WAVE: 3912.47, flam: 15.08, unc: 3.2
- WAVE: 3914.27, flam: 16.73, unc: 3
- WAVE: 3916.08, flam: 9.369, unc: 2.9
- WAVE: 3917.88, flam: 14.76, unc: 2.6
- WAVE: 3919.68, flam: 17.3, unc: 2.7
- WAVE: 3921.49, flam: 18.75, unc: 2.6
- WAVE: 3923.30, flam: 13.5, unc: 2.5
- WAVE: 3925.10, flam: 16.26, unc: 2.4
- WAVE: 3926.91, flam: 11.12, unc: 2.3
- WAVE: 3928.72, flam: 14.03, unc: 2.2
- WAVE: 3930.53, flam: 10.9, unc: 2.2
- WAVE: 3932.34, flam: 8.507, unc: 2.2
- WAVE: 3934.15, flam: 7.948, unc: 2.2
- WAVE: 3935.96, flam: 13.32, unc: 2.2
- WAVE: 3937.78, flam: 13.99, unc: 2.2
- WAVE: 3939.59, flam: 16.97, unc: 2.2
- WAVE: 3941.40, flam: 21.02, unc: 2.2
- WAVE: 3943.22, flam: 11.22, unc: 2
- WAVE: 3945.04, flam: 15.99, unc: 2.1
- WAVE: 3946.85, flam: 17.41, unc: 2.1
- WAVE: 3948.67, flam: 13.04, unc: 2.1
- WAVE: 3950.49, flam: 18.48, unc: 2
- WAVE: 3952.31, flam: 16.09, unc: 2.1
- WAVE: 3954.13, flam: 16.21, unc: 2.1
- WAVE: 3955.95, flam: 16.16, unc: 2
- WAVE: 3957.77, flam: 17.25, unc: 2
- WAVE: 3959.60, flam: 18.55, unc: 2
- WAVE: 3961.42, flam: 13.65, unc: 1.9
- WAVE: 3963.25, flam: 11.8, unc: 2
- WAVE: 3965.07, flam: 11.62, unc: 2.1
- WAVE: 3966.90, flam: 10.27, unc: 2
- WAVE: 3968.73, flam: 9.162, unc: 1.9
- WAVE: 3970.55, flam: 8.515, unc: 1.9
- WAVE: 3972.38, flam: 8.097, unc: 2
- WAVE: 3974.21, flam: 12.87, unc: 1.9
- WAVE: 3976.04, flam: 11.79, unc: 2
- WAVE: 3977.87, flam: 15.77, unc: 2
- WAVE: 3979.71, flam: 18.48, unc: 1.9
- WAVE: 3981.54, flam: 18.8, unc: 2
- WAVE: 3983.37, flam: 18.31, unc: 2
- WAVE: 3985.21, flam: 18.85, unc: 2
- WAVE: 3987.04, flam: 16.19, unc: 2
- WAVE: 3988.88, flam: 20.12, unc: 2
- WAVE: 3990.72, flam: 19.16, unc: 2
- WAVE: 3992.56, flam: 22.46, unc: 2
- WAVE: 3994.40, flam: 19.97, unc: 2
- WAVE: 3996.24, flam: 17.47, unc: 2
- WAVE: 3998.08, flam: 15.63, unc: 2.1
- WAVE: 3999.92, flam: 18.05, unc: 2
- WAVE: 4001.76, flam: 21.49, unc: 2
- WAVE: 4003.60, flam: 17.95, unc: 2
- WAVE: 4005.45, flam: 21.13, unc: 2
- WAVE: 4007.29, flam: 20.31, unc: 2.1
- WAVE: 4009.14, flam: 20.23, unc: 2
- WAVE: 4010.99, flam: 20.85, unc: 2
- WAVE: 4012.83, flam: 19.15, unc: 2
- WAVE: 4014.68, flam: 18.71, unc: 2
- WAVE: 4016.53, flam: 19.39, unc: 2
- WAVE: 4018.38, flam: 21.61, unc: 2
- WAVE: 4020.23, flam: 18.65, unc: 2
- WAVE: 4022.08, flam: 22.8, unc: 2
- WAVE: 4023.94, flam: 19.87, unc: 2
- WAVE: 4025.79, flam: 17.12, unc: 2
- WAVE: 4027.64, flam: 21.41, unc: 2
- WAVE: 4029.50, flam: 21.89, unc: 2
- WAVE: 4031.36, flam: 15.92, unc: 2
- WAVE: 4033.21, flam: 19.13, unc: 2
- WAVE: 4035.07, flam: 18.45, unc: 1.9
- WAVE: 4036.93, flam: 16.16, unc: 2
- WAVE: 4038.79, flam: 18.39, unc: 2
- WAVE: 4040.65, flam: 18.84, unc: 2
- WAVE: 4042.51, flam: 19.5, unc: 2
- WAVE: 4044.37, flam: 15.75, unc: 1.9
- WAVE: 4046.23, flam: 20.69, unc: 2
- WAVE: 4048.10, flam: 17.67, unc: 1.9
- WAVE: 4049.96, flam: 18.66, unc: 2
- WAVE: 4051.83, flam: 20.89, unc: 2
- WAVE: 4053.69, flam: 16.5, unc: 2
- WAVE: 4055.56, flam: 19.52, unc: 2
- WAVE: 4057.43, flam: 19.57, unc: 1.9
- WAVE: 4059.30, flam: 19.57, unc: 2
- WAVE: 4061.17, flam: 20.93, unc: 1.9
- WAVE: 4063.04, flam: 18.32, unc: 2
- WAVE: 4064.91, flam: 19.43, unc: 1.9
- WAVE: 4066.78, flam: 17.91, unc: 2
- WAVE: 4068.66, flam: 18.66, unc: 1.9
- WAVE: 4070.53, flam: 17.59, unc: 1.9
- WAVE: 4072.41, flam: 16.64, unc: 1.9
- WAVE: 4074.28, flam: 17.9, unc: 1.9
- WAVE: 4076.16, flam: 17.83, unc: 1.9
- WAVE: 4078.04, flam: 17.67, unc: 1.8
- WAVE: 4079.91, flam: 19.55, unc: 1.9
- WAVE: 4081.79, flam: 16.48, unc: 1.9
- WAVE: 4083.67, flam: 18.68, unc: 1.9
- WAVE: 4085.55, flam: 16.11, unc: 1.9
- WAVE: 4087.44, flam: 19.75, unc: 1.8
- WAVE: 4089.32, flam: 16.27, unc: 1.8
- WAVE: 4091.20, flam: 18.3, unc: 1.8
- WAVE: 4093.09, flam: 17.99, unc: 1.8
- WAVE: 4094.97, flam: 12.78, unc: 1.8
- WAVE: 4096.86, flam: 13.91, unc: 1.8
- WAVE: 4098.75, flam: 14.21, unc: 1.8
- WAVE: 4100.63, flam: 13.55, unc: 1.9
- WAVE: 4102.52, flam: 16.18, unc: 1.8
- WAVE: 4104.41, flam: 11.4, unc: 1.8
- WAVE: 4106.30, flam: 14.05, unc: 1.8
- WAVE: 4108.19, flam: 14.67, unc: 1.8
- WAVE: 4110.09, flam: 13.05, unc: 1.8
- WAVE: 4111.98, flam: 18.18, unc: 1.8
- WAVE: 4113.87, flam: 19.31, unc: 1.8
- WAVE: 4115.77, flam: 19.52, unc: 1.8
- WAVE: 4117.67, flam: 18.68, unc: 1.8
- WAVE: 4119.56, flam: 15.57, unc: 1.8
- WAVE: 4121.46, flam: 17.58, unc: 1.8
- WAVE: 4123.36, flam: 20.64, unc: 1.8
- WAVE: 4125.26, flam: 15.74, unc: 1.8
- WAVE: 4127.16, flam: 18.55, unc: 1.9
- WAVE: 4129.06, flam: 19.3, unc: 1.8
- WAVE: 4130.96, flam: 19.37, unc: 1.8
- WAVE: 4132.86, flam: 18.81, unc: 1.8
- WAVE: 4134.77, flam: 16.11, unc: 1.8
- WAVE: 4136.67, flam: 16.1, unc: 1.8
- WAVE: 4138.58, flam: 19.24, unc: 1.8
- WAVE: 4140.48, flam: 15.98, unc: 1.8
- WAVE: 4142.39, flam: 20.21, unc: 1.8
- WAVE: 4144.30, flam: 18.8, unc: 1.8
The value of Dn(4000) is 1.26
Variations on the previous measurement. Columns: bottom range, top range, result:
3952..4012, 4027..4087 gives 1.16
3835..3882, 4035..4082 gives 1.23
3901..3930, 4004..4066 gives 1.29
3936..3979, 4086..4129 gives 1.25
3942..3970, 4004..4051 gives 1.38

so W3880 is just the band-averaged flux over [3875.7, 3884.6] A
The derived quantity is 14.7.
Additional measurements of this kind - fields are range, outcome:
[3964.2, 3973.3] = 9.52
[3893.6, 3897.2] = 13.6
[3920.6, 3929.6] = 14.7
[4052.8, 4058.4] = 18.5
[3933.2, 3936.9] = 10.6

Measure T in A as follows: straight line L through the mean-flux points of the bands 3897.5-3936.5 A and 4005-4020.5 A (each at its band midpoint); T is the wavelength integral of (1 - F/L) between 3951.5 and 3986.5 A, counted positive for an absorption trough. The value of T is 6.83 A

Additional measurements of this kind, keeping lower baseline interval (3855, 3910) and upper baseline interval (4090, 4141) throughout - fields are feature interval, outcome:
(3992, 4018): -4.4 A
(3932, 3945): 2.3 A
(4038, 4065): -3.7 A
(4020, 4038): -2.7 A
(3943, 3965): 1.6 A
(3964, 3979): 5.0 A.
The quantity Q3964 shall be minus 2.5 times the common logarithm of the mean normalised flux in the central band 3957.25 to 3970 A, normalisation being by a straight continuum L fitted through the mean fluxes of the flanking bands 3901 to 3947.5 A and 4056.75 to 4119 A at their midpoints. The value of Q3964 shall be 0.20 mag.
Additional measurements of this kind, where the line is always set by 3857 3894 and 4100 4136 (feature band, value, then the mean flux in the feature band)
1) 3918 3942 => 0.173 mag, 14.1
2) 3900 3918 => -0.016 mag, 16.7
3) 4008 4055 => -0.148 mag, 19.1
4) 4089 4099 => 0.081 mag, 15.6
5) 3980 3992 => -0.128 mag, 18.7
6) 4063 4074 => -0.080 mag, 18.1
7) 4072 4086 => -0.057 mag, 17.7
